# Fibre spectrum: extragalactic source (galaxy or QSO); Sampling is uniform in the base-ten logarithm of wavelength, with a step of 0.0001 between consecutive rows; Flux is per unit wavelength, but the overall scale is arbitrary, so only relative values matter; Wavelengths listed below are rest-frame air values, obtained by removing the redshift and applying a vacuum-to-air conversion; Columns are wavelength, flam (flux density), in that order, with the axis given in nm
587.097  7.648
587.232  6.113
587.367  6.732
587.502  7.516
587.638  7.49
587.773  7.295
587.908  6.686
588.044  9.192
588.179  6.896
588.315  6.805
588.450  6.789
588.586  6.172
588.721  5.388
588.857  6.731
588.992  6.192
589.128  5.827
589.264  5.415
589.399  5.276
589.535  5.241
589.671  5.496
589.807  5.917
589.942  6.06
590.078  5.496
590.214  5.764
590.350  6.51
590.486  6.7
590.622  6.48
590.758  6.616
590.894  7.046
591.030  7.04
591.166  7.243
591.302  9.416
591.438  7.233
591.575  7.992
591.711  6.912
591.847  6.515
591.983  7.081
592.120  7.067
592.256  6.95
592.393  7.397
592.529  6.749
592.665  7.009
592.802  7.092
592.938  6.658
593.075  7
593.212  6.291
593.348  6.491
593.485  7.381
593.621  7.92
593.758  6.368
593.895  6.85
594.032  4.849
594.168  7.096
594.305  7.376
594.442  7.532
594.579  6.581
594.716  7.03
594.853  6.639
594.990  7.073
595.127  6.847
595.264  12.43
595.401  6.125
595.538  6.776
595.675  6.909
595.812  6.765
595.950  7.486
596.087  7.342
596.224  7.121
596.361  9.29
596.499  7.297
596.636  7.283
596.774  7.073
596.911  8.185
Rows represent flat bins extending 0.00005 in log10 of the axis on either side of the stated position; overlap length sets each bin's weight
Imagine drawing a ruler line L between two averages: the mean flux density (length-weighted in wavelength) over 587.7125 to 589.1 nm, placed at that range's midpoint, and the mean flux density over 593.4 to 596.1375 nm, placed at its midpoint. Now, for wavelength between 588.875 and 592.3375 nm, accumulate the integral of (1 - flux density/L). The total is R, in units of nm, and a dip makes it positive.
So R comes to 0.19 nm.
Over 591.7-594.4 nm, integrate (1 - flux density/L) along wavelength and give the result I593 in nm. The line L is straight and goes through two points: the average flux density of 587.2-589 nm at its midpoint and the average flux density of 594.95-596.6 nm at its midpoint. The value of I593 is 0.19 nm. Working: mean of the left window 6.9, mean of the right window 7.63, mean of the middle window 6.86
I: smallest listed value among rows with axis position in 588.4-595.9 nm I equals 4.849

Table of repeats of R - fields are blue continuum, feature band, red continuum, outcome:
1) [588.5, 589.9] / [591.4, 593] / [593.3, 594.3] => -0.16 nm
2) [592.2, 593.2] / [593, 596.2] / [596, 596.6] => 0.12 nm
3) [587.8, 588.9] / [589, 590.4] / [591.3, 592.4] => 0.26 nm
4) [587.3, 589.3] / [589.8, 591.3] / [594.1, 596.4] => 0.08 nm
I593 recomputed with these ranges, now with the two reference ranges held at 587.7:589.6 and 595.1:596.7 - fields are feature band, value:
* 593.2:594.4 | 0.09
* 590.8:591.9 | -0.08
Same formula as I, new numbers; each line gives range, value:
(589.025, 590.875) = 5.241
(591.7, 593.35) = 6.291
